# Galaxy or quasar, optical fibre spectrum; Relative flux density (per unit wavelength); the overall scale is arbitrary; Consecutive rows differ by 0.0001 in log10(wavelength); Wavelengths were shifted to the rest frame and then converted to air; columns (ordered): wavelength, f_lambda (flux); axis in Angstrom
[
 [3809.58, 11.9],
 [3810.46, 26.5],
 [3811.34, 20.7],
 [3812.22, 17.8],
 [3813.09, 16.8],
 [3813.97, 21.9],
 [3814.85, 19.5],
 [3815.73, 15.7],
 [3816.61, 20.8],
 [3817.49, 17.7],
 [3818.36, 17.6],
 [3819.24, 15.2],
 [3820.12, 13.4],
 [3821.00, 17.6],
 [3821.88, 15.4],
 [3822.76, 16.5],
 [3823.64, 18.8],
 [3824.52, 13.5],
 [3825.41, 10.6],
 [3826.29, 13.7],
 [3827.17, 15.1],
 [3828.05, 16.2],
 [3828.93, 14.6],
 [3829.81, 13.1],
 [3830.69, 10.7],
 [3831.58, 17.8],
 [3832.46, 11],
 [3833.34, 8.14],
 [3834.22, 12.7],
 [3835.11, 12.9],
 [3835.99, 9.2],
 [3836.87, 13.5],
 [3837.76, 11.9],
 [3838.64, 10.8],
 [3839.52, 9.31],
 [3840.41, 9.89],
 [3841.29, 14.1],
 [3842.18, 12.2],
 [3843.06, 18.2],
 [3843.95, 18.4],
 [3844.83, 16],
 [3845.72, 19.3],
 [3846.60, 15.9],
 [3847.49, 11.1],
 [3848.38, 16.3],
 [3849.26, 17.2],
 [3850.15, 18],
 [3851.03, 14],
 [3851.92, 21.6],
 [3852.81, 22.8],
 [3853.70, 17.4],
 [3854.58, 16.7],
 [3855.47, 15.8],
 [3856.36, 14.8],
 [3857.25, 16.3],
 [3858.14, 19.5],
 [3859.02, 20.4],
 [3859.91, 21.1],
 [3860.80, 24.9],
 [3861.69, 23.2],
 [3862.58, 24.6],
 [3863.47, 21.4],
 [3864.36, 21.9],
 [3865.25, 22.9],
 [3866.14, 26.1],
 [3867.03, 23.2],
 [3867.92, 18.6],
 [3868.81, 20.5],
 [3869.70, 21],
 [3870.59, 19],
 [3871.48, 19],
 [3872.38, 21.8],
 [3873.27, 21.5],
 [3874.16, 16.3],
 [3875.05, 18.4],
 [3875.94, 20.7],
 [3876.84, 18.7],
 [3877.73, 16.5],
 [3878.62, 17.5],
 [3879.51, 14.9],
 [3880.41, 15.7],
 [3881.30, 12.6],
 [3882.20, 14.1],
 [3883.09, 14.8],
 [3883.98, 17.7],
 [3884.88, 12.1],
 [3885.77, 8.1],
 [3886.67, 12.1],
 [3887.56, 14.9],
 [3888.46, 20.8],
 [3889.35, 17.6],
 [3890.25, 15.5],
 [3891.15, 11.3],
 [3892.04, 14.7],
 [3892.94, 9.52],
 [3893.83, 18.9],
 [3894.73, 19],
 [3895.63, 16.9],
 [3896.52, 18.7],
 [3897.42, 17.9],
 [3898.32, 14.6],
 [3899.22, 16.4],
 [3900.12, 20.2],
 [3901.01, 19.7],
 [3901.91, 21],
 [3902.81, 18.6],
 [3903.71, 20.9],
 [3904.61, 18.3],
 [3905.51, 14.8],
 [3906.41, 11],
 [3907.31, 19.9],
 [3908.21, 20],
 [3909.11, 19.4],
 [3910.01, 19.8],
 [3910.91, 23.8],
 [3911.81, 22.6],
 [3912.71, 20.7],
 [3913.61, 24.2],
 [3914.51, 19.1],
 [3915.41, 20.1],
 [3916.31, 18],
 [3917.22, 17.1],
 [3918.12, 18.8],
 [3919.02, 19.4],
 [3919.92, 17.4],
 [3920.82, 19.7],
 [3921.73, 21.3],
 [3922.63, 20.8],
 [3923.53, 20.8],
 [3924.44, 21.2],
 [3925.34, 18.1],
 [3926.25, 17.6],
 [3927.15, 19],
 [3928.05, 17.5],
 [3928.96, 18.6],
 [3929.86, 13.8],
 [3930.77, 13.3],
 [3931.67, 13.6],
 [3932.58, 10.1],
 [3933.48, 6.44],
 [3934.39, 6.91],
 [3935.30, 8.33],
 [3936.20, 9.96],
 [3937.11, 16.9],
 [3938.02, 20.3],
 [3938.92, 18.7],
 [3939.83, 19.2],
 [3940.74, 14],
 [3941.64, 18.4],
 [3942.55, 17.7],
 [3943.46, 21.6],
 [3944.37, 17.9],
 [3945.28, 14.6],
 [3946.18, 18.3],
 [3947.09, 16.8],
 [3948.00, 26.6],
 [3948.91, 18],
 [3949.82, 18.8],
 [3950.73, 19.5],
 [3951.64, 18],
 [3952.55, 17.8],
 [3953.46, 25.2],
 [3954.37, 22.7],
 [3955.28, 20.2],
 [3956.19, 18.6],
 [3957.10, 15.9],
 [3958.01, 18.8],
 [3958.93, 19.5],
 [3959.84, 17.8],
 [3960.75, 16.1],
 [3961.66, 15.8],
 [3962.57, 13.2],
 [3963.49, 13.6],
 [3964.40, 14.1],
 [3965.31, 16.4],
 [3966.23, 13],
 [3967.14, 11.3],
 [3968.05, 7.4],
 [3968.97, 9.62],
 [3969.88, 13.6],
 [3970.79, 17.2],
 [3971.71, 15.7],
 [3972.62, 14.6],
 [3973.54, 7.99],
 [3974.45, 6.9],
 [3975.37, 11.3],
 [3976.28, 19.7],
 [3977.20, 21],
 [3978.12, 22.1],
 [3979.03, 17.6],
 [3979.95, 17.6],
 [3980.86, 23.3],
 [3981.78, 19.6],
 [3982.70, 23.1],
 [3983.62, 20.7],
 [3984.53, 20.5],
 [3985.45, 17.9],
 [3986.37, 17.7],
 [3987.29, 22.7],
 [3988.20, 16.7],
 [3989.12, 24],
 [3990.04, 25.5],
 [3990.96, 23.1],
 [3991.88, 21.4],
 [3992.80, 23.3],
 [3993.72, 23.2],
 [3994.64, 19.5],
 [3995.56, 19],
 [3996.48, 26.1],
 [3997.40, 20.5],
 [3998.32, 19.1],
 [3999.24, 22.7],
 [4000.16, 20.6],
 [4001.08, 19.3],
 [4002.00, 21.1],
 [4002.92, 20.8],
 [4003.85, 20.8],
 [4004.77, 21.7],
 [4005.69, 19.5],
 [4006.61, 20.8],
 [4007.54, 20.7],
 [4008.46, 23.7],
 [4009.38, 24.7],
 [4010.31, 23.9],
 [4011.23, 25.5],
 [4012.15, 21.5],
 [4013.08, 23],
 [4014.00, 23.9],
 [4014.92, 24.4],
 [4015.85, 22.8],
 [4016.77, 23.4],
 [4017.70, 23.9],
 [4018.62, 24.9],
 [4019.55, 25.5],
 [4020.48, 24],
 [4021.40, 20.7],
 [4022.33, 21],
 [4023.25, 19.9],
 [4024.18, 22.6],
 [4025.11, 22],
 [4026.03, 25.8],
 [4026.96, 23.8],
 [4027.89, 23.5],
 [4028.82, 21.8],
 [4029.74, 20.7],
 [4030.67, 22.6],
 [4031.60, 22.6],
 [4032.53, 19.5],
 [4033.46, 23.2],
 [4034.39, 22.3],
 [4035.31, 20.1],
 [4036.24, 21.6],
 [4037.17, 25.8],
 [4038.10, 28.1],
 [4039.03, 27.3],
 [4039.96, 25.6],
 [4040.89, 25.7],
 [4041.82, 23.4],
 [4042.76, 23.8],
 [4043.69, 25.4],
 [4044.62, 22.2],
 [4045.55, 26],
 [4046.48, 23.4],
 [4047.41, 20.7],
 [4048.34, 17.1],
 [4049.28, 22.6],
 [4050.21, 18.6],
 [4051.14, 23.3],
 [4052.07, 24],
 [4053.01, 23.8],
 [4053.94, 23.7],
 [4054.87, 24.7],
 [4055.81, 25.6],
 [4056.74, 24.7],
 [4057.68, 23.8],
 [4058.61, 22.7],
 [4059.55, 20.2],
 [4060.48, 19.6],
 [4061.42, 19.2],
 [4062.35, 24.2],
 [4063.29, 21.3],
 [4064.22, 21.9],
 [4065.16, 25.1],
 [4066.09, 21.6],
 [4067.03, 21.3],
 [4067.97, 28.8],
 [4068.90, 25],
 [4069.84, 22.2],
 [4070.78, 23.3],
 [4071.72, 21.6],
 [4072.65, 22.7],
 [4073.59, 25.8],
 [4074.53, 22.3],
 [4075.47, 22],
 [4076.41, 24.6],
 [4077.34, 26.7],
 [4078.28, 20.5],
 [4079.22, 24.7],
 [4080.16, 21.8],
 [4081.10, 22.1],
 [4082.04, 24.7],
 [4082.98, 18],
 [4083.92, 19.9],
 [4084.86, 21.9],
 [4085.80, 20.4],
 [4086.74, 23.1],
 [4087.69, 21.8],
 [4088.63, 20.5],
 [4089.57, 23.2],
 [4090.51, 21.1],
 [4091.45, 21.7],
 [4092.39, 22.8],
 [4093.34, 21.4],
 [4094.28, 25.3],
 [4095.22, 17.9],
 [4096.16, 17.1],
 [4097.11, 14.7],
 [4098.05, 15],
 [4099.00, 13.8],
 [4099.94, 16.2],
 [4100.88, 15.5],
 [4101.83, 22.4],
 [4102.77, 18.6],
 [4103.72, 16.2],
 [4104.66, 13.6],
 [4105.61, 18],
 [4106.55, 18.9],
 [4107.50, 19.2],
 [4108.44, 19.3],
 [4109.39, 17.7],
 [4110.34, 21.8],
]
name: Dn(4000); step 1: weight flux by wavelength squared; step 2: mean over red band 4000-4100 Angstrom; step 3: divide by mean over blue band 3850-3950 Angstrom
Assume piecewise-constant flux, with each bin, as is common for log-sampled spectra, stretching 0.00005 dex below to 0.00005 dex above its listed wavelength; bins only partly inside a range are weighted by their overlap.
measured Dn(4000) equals 1.35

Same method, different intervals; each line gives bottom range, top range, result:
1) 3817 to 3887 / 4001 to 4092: 1.52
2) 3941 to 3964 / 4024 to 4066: 1.31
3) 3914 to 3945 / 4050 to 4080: 1.47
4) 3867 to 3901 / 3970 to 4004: 1.22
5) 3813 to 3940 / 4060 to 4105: 1.38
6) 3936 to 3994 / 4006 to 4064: 1.33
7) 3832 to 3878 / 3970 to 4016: 1.25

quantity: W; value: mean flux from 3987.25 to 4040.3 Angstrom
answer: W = 22.5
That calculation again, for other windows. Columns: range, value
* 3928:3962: 16.9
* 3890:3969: 17.3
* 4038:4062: 23.2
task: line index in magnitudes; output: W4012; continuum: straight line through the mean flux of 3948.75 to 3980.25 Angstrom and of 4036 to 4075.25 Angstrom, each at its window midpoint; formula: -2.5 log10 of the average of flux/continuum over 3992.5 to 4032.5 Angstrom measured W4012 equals -0.12 mag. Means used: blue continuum 16.2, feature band 22.3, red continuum 23.3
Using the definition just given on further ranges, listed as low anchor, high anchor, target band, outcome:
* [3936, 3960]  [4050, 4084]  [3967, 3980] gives 0.350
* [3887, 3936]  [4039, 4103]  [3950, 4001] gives 0.061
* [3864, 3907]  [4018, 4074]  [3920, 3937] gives 0.218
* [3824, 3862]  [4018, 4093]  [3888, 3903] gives 0.006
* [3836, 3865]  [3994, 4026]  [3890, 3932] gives 0.049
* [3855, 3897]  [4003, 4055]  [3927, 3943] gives 0.343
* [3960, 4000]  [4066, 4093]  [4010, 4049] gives -0.151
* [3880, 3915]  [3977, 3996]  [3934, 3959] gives 0.084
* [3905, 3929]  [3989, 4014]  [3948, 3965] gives 0.133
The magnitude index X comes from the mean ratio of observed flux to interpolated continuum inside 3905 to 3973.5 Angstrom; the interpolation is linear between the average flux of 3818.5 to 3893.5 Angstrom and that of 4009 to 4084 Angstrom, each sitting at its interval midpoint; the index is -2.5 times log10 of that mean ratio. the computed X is 0.13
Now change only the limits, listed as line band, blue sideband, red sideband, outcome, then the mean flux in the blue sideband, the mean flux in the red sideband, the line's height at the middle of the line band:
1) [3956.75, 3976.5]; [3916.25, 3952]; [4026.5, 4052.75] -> 0.32 mag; 17.1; 23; 18.9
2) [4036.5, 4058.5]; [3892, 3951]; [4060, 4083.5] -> -0.09 mag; 17.7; 22.8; 22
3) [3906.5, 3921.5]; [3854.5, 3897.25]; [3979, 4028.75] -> -0.04 mag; 18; 22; 19.2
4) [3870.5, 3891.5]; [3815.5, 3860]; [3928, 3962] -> -0.03 mag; 15.3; 16.9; 15.9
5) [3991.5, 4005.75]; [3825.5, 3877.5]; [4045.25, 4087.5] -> -0.02 mag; 17.1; 22.7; 20.9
